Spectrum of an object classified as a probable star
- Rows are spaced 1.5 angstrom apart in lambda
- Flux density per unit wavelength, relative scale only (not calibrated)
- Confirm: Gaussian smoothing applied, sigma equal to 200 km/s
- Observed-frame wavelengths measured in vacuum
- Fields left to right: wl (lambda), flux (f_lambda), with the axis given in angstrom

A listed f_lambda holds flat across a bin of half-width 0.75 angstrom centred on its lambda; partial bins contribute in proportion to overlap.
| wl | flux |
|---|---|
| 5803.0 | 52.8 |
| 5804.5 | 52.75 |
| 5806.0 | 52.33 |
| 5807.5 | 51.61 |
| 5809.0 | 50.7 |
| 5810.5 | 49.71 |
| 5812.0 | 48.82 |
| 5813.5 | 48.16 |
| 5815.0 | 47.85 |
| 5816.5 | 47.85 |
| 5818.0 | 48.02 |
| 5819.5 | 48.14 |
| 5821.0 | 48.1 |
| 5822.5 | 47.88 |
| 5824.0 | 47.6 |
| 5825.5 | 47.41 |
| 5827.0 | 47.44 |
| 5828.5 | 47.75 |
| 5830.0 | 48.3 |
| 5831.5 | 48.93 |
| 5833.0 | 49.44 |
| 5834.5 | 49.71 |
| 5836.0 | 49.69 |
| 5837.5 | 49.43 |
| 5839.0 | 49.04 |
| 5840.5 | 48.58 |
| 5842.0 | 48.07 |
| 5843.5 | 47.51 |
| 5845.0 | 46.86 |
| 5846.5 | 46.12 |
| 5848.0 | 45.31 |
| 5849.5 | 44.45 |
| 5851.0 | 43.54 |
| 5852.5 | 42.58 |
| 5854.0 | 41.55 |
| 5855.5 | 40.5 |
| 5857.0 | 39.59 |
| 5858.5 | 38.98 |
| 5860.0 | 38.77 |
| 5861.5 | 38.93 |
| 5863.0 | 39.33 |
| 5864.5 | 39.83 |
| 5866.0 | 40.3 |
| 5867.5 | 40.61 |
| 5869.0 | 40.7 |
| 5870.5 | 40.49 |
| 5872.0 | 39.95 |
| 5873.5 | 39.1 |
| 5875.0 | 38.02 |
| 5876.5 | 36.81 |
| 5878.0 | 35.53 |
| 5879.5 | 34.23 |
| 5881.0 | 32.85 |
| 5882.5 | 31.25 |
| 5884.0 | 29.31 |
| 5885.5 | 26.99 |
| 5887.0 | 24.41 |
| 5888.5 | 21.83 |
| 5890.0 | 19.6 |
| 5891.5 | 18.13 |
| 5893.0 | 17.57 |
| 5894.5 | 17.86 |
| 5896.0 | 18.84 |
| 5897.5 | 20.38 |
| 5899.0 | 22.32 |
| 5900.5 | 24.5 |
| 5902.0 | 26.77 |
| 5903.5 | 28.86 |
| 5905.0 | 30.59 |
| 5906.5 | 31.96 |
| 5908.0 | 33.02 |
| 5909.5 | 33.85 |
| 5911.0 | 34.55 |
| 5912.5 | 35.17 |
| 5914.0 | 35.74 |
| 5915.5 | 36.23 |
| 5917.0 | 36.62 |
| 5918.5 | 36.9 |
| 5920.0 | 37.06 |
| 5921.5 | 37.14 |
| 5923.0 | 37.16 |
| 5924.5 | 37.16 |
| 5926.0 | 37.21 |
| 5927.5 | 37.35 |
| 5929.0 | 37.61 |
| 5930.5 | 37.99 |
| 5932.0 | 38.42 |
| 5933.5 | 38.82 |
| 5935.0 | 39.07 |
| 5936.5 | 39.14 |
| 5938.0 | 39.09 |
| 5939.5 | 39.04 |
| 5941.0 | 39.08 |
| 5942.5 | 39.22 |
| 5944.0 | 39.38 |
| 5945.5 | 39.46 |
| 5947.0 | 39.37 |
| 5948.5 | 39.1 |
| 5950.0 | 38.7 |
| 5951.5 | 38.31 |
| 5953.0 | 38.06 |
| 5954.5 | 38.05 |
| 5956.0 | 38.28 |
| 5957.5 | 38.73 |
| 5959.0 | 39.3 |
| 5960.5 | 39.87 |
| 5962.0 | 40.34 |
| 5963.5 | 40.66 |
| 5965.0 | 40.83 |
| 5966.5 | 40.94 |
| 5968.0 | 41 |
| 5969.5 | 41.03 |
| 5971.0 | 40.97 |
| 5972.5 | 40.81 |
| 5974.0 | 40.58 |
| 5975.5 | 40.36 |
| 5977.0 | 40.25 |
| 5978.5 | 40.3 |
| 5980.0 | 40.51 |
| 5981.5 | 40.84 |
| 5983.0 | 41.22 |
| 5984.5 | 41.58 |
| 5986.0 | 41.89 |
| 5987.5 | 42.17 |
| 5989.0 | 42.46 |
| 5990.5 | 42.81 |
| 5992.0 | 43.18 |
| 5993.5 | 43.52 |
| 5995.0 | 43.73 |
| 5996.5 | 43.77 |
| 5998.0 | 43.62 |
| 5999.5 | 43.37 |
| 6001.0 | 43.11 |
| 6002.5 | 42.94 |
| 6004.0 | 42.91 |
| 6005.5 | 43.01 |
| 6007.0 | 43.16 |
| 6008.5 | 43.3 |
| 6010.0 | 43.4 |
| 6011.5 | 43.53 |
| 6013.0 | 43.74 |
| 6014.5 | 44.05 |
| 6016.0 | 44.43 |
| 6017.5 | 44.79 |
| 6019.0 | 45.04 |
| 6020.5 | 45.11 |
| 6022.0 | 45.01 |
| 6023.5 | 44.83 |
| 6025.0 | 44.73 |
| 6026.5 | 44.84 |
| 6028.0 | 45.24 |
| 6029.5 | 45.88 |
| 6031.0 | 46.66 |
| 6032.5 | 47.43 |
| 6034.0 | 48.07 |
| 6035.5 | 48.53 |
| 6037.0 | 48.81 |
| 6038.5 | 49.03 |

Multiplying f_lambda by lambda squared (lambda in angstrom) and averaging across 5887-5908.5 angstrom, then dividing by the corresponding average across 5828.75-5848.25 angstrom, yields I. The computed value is 0.5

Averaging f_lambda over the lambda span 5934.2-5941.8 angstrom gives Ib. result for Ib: 39.1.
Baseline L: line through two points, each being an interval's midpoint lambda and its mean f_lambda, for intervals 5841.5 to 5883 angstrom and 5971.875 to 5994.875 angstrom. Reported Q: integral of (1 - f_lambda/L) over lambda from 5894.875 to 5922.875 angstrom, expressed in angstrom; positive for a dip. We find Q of 6.7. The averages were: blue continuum 40.4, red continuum 41.6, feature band 31.1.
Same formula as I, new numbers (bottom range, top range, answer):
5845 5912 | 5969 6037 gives 1.35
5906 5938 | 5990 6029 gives 1.23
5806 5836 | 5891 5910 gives 0.53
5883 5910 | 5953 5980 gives 1.65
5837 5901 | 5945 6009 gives 1.19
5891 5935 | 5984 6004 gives 1.39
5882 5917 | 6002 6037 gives 1.72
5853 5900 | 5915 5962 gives 1.21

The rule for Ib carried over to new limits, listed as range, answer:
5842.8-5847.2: 46.8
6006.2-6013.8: 43.4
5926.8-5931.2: 37.6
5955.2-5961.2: 39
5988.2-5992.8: 42.8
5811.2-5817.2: 48.2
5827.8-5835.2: 48.8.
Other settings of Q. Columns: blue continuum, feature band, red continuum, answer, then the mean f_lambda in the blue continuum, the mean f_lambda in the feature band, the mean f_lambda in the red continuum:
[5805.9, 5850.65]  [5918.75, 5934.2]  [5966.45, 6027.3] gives 2.6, 48.3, 37.6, 42.8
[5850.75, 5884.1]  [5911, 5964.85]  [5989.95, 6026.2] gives 3.8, 38.5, 38.2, 43.8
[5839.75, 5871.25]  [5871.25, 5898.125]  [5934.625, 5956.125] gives 8.7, 42.5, 28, 38.9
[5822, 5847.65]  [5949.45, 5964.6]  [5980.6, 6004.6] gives 1.7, 48.2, 39.1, 42.7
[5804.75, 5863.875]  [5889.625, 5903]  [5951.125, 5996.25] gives 7.0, 46.6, 20.8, 40.8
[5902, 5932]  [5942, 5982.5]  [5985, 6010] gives -0.2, 35.2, 39.8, 43.1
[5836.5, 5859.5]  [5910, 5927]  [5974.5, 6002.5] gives 2.8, 44.8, 36.4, 42.2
